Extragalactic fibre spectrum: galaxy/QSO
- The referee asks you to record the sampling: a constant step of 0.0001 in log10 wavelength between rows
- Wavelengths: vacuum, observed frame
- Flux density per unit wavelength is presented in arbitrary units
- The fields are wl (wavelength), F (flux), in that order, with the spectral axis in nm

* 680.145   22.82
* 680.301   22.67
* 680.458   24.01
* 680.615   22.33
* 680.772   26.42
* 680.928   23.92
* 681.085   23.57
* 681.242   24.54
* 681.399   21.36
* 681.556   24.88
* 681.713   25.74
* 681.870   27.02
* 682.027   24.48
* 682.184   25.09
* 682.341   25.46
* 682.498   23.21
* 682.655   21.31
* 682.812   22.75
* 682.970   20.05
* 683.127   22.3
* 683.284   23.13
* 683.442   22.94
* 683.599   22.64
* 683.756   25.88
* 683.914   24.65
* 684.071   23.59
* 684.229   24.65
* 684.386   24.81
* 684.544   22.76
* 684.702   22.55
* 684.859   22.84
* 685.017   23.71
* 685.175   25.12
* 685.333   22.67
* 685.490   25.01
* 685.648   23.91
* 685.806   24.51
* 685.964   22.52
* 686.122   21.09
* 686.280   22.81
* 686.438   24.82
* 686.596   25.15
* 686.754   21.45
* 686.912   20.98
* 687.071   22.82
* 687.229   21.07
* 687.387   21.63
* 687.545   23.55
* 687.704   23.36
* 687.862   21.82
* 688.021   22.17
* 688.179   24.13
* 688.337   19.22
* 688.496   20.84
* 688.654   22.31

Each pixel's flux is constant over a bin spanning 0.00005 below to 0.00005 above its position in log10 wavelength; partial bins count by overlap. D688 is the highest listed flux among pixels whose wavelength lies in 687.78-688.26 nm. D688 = 24.13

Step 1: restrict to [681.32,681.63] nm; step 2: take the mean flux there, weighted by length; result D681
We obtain 23.1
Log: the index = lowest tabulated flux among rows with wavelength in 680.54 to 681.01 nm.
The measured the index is 22.33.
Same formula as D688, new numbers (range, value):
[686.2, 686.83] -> 25.15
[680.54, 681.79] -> 26.42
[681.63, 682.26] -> 27.02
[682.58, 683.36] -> 23.13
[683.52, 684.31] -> 25.88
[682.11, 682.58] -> 25.46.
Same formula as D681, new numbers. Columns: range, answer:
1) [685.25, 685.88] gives 24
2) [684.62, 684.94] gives 22.7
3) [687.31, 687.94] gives 22.6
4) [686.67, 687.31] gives 21.6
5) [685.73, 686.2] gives 22.7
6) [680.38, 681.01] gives 24.2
